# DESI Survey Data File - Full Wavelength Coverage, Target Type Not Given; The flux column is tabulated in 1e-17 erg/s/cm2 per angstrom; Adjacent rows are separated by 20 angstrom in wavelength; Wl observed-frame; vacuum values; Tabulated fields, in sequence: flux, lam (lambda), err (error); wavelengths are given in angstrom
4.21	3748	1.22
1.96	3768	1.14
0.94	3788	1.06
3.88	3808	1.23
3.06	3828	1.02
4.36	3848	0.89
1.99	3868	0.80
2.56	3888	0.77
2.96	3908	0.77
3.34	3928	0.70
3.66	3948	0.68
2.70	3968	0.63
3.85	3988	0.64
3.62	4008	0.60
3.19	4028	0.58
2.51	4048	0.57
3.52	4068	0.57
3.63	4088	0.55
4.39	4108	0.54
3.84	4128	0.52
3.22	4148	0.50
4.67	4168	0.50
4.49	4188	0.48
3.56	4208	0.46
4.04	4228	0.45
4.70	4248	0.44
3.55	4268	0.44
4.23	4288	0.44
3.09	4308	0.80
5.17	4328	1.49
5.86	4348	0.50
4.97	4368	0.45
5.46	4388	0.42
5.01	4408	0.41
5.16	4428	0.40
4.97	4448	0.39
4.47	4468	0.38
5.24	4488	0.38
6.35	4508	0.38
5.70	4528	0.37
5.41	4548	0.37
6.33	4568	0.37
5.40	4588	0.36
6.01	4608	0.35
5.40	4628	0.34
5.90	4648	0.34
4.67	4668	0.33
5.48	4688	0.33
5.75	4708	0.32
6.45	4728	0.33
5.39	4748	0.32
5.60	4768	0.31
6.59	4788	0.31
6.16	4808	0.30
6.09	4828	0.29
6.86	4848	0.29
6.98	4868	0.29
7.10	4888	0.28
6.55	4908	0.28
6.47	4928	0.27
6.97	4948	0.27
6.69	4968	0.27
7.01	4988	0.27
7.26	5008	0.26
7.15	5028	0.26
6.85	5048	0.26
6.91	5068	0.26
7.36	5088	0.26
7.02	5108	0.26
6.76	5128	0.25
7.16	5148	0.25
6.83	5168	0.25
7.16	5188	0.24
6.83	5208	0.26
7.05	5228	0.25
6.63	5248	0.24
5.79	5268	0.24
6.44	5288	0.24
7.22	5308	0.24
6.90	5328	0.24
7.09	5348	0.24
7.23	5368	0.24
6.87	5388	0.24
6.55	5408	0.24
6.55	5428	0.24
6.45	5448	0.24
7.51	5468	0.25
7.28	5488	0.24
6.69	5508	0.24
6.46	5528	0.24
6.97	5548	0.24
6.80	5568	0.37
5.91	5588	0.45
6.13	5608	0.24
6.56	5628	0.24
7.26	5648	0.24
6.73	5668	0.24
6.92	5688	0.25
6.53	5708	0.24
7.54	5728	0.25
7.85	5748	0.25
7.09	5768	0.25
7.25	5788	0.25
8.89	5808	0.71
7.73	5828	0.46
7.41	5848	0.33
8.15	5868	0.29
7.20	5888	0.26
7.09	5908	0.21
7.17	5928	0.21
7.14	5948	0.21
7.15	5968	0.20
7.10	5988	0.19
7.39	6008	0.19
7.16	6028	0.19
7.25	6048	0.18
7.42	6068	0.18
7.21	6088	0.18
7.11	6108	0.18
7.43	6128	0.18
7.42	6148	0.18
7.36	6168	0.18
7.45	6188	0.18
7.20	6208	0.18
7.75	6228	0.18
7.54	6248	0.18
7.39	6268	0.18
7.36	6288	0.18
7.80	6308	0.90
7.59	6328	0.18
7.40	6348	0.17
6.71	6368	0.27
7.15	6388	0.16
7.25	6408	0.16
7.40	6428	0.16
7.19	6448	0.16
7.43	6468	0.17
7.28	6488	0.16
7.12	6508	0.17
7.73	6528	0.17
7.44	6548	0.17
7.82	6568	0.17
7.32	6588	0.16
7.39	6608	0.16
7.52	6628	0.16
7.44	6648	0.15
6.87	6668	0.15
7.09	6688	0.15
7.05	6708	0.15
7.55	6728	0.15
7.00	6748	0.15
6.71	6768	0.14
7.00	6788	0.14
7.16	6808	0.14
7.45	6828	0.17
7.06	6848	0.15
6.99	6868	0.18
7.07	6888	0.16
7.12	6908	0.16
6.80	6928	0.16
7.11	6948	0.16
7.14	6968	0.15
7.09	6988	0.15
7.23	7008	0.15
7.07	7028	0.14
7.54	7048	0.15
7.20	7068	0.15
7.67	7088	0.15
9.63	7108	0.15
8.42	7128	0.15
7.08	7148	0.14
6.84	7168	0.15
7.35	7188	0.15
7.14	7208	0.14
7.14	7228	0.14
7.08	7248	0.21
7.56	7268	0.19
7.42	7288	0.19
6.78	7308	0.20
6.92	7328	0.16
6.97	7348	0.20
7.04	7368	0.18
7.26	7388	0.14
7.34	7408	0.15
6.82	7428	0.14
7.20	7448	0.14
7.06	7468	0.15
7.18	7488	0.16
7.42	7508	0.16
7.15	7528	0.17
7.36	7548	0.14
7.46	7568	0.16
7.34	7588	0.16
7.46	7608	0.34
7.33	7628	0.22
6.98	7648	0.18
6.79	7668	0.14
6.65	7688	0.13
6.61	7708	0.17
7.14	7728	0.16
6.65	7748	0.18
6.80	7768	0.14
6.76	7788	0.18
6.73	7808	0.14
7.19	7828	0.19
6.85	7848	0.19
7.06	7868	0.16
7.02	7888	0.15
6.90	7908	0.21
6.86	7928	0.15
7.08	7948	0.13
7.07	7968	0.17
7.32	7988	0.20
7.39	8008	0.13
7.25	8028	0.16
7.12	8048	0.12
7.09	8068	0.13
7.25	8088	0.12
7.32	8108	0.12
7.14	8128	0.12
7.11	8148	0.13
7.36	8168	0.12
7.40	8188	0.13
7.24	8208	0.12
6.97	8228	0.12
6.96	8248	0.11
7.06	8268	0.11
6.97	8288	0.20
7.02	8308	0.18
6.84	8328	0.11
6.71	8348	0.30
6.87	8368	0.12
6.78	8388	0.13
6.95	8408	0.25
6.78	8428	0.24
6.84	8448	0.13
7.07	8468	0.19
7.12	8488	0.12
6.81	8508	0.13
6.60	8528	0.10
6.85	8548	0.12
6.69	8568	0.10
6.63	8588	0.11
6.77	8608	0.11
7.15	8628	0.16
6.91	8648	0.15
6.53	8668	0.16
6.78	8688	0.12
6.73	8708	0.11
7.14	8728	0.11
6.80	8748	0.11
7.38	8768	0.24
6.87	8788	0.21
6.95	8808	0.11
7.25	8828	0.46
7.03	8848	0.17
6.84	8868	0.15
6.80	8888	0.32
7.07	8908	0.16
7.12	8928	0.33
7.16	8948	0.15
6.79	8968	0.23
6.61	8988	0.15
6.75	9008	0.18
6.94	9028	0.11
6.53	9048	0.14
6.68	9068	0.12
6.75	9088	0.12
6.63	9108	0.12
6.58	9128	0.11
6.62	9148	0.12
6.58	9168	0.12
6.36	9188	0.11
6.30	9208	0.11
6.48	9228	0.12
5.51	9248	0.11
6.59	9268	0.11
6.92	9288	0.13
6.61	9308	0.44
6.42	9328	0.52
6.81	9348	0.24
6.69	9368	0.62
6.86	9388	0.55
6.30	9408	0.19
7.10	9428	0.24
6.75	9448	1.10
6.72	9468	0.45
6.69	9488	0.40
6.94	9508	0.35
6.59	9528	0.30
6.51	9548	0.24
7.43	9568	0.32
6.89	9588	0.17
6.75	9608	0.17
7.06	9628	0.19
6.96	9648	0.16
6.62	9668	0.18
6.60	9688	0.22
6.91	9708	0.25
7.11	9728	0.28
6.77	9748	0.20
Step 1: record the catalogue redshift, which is 0.08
